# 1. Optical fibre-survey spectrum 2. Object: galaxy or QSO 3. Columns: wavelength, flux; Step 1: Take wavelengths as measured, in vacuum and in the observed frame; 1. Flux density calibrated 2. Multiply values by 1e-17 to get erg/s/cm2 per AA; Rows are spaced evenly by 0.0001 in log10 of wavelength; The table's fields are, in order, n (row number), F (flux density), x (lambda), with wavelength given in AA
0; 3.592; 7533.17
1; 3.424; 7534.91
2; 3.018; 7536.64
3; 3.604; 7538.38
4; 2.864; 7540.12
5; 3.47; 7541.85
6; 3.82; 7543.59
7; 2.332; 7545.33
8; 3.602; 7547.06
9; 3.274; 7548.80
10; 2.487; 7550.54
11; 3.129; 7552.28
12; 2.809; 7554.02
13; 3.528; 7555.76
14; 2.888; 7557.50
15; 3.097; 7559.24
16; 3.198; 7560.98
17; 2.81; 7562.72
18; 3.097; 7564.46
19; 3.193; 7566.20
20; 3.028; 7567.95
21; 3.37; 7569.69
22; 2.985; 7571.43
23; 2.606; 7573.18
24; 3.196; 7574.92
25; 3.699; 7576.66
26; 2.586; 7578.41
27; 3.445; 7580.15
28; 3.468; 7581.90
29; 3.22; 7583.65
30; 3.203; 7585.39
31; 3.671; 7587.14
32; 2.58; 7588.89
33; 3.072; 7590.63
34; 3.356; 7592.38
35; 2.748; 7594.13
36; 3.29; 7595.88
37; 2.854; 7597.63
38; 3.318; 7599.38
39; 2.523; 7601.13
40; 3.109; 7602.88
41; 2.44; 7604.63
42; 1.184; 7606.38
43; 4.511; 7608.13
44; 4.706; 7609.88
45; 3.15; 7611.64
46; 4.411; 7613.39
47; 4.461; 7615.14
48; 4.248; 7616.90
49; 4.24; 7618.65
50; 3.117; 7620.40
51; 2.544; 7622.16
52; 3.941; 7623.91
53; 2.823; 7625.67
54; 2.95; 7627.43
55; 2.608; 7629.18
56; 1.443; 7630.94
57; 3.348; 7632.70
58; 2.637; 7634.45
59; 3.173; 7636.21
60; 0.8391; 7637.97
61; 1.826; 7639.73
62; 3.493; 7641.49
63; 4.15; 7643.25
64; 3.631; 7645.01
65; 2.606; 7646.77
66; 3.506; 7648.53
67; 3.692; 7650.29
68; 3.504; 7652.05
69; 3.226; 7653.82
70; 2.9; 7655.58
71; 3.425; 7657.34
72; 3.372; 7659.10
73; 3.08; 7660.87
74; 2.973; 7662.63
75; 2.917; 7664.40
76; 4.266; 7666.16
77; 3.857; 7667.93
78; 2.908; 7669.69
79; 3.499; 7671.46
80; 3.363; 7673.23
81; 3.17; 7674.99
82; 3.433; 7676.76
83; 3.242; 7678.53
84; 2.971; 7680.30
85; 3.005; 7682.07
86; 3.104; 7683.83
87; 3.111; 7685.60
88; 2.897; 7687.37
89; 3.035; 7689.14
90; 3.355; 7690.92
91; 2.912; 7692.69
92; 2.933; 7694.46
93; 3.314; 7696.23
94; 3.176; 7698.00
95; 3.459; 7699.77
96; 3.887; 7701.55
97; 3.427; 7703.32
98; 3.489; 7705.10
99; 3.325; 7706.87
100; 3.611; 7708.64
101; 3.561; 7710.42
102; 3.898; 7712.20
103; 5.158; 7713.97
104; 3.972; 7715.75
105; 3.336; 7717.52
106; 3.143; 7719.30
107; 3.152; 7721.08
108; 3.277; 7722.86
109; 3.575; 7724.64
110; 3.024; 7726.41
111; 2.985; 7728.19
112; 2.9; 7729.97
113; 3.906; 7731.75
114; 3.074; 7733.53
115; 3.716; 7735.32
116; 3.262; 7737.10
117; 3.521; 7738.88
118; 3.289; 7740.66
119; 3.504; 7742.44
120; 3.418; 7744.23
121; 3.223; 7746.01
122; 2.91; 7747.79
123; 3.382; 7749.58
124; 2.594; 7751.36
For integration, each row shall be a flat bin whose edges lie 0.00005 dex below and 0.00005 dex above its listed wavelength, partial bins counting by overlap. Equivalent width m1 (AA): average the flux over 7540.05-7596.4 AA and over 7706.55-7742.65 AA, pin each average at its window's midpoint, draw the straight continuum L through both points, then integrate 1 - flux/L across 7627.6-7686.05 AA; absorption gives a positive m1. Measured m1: 4.1 AA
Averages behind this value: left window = 3.13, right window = 3.49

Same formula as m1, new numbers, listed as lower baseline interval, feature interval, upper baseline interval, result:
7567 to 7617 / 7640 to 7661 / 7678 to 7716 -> -0.1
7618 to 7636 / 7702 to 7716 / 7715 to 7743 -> -2.3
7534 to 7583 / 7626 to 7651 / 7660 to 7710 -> 3.0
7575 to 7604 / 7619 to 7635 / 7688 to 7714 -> 1.8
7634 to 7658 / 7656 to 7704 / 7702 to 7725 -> 1.0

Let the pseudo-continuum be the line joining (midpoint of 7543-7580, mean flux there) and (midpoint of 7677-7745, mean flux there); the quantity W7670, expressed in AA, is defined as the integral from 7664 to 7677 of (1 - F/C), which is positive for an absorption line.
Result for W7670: -0.6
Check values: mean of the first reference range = 3.08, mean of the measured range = 3.45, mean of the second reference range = 3.37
